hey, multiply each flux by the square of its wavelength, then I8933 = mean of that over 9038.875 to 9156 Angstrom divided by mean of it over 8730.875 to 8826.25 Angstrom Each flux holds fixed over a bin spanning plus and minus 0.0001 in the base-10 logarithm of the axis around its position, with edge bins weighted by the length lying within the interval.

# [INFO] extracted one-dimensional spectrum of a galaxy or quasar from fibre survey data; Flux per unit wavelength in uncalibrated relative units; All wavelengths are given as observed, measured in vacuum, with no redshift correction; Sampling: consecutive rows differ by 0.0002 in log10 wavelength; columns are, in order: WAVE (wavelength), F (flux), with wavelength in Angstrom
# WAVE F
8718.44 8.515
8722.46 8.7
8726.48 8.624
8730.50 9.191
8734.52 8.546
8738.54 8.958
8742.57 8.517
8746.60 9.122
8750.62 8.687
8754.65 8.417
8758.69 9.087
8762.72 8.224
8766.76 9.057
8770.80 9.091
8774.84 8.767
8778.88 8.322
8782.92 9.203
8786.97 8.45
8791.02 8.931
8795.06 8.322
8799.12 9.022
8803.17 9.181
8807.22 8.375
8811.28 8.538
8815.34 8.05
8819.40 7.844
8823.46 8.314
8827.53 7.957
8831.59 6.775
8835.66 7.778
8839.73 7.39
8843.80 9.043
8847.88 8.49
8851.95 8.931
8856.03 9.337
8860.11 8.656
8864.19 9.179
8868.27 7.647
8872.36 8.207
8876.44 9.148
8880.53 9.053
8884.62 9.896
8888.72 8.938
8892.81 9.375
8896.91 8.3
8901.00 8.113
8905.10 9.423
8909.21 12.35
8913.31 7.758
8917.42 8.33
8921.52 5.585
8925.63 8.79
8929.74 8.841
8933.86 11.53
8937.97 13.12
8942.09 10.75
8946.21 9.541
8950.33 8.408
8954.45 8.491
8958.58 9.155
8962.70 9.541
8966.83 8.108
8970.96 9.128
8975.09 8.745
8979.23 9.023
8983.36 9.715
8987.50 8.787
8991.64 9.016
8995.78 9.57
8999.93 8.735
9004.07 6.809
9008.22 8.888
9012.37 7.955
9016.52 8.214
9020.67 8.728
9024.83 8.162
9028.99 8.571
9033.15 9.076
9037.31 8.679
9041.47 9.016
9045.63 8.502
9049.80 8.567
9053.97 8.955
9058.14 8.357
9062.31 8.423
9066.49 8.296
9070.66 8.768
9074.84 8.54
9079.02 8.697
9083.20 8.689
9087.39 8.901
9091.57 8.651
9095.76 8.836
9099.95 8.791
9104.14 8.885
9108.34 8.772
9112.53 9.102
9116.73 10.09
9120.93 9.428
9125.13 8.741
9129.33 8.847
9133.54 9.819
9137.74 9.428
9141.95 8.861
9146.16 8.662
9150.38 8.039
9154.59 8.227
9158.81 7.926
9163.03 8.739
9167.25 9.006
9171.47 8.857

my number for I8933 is 1.1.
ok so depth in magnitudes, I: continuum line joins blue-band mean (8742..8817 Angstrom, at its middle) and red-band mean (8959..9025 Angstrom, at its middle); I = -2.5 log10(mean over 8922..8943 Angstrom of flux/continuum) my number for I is -0.17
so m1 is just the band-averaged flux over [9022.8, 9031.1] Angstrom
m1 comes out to 8.37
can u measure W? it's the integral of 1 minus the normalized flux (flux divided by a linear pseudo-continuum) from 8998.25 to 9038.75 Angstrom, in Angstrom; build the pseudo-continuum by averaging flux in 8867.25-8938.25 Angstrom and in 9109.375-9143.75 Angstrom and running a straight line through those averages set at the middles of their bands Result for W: 3.5 Angstrom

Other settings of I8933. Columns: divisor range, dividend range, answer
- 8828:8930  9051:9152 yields 1.08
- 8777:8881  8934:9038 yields 1.11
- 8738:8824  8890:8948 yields 1.12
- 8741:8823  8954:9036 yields 1.06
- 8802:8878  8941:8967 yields 1.13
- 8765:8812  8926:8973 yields 1.14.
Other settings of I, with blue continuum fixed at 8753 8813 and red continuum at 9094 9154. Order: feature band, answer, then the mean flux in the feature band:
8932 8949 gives -0.246 mag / 11.1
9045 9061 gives 0.044 mag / 8.59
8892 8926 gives 0.024 mag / 8.64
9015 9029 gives 0.065 mag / 8.4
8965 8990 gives -0.005 mag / 8.93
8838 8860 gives 0.016 mag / 8.66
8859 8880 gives 0.025 mag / 8.6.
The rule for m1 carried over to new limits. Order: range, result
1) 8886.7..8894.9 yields 9.15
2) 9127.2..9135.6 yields 9.33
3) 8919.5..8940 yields 9.58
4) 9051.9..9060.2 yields 8.66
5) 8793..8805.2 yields 8.85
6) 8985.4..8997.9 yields 9.12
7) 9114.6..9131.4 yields 9.28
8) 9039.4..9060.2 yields 8.68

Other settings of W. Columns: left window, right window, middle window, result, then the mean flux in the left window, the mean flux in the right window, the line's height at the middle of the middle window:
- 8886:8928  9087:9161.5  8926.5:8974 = -4.88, 8.72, 8.89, 8.75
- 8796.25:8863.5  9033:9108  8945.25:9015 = -1.73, 8.37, 8.69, 8.57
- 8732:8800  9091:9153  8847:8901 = -0.09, 8.75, 9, 8.82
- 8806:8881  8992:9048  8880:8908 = -2.38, 8.34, 8.55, 8.4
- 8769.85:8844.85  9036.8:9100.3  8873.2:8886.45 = -1.26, 8.37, 8.66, 8.45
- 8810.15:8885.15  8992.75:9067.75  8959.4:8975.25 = -0.80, 8.4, 8.54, 8.49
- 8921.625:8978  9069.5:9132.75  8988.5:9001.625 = 0.24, 9.4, 8.94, 9.26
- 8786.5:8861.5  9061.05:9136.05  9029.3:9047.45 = 0.00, 8.39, 8.91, 8.8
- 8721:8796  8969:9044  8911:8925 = 2.00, 8.76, 8.71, 8.73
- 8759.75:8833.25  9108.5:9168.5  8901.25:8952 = -4.96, 8.48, 8.92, 8.65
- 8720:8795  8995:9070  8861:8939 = -4.03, 8.76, 8.51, 8.63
